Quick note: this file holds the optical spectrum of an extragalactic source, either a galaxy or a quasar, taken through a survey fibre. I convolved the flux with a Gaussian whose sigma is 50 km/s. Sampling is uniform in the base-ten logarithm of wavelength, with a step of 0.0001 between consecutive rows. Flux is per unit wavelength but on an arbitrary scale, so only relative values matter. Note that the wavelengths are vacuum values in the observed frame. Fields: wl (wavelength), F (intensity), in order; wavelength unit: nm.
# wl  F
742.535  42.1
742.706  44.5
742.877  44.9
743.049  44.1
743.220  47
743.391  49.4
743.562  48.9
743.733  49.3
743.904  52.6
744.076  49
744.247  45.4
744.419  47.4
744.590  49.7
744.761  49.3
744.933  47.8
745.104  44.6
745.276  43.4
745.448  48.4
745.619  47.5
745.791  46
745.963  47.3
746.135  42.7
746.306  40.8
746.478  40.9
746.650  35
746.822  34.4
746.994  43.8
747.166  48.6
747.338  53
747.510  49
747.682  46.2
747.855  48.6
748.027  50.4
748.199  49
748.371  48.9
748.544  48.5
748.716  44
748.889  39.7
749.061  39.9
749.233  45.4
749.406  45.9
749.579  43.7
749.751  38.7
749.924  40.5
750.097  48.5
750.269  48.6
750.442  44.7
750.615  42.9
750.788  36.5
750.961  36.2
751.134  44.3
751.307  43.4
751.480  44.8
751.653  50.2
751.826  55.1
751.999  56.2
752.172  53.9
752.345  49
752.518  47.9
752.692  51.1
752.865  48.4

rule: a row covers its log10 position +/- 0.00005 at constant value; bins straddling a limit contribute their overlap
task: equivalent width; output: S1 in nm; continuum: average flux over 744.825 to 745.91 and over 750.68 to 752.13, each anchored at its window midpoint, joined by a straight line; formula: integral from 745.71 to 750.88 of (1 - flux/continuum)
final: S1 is 0.20 nm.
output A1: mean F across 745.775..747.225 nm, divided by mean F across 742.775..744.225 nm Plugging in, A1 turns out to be 0.9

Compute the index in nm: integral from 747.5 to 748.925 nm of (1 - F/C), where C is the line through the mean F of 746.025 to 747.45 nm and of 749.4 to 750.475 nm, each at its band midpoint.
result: -0.130 nm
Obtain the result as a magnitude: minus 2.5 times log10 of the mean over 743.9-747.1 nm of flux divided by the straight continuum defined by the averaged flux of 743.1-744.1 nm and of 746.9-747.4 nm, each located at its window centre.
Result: 0.09 mag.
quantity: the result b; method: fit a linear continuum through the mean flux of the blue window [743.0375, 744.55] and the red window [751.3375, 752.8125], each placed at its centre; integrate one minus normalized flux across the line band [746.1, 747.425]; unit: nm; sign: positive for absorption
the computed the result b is 0.184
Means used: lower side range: 48.4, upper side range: 50.7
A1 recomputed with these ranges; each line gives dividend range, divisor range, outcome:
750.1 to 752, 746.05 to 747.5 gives 1.06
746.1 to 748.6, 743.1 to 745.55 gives 0.95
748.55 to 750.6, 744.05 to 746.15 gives 0.93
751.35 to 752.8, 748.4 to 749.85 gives 1.17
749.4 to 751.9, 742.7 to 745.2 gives 0.93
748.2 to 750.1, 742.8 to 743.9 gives 0.92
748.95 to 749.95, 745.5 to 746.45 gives 0.95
